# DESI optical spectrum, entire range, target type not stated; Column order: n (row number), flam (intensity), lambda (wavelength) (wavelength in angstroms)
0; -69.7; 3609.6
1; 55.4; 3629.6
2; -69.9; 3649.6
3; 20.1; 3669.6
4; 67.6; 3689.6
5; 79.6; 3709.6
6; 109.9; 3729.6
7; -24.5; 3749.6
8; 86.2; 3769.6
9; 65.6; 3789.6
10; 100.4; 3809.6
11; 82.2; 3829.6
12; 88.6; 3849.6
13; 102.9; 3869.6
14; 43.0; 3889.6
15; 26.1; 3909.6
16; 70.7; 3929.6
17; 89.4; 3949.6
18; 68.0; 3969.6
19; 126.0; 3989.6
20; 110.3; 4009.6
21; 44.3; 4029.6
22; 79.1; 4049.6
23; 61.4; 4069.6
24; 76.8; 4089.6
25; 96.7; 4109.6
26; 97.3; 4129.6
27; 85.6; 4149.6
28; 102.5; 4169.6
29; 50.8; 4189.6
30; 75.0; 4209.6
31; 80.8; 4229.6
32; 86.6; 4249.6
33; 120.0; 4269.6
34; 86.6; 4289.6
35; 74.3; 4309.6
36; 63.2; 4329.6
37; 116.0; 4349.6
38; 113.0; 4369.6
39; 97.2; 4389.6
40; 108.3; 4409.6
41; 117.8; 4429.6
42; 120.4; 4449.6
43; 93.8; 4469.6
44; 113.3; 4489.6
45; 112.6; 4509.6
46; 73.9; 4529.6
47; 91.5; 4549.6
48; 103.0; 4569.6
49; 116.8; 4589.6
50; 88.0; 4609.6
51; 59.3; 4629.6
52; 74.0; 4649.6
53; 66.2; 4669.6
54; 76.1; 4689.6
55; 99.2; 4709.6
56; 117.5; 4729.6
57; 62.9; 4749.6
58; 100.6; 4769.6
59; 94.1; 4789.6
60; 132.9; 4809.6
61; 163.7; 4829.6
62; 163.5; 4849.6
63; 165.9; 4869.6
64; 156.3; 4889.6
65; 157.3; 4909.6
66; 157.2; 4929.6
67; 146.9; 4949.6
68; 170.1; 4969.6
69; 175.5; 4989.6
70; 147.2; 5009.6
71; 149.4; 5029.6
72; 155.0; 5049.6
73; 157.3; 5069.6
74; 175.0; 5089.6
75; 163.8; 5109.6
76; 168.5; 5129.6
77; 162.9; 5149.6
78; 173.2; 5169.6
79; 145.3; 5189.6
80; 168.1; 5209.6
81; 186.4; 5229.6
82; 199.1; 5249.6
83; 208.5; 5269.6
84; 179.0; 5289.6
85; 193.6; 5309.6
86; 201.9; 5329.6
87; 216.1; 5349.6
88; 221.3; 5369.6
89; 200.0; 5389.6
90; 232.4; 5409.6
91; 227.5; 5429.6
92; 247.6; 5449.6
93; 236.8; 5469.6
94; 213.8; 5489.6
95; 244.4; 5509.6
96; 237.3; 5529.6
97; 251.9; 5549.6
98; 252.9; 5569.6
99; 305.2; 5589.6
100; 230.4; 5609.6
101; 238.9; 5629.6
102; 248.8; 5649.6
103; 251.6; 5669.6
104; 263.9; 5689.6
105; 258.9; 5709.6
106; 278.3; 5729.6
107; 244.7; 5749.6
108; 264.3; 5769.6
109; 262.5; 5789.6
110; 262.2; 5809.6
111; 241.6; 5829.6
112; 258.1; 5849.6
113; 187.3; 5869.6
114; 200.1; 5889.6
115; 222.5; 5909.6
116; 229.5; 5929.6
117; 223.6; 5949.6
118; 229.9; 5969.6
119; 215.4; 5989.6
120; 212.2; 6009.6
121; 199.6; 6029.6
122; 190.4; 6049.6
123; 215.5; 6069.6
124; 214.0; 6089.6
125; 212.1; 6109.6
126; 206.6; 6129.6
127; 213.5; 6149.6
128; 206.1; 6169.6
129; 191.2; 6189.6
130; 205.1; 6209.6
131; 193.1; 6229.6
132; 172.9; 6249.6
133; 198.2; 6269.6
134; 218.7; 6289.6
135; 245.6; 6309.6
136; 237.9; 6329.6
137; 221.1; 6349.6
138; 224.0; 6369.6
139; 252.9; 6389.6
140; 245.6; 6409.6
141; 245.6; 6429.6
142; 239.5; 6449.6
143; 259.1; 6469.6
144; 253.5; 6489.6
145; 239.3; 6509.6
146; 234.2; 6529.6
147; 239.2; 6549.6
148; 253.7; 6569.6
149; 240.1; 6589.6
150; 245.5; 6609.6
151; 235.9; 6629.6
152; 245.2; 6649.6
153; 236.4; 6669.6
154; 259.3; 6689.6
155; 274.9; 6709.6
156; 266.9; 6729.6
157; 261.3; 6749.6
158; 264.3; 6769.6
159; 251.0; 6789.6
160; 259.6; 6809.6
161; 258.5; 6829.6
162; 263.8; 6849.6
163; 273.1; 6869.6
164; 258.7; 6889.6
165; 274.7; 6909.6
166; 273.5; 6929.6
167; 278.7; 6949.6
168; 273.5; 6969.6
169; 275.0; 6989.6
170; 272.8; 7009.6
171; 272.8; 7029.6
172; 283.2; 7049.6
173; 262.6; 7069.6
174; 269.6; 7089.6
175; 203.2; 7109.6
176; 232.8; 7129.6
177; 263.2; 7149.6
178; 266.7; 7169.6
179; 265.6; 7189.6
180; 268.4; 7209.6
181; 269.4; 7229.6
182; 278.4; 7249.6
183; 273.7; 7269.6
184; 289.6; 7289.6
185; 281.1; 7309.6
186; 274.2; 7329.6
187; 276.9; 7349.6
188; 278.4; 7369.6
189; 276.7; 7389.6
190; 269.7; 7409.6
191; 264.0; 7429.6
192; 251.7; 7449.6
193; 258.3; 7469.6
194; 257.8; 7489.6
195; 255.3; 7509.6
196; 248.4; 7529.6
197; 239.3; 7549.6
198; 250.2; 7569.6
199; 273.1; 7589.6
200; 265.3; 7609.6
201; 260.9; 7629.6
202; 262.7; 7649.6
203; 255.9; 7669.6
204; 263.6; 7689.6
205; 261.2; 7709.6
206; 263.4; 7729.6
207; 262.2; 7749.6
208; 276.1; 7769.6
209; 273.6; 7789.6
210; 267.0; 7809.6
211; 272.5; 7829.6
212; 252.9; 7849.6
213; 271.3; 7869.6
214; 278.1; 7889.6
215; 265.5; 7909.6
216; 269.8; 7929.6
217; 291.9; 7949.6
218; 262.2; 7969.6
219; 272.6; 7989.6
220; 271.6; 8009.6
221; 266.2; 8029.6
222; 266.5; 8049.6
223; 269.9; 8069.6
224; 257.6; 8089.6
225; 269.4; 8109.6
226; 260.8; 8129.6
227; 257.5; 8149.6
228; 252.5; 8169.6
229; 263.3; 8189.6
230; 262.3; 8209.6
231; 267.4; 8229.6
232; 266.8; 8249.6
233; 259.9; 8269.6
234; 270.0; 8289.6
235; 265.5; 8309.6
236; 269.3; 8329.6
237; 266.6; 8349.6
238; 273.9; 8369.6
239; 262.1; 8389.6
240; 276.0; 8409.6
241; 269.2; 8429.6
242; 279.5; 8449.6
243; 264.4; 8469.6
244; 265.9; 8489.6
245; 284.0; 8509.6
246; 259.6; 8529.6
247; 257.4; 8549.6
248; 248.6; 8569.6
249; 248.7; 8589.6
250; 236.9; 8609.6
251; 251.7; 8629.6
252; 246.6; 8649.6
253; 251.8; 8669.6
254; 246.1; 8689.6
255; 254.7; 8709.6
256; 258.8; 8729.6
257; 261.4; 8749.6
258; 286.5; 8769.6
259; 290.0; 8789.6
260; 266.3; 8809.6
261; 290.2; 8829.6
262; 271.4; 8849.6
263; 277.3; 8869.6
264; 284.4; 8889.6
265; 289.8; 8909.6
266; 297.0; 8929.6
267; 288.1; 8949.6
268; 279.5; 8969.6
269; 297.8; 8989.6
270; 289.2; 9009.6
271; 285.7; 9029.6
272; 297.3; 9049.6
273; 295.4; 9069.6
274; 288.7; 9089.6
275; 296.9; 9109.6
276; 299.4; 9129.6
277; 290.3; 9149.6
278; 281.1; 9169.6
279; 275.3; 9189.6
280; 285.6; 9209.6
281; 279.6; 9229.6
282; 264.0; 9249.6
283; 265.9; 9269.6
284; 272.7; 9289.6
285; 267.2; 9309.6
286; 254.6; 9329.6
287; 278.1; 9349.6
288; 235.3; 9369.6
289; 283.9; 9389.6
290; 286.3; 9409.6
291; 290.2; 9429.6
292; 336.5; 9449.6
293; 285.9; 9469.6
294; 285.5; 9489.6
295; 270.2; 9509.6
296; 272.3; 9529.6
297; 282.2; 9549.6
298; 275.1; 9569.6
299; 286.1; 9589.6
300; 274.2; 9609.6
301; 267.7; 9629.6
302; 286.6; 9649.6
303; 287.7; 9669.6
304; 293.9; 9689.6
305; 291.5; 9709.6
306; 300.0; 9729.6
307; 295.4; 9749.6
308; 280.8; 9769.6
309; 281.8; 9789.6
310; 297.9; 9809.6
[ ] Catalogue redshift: 0.21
